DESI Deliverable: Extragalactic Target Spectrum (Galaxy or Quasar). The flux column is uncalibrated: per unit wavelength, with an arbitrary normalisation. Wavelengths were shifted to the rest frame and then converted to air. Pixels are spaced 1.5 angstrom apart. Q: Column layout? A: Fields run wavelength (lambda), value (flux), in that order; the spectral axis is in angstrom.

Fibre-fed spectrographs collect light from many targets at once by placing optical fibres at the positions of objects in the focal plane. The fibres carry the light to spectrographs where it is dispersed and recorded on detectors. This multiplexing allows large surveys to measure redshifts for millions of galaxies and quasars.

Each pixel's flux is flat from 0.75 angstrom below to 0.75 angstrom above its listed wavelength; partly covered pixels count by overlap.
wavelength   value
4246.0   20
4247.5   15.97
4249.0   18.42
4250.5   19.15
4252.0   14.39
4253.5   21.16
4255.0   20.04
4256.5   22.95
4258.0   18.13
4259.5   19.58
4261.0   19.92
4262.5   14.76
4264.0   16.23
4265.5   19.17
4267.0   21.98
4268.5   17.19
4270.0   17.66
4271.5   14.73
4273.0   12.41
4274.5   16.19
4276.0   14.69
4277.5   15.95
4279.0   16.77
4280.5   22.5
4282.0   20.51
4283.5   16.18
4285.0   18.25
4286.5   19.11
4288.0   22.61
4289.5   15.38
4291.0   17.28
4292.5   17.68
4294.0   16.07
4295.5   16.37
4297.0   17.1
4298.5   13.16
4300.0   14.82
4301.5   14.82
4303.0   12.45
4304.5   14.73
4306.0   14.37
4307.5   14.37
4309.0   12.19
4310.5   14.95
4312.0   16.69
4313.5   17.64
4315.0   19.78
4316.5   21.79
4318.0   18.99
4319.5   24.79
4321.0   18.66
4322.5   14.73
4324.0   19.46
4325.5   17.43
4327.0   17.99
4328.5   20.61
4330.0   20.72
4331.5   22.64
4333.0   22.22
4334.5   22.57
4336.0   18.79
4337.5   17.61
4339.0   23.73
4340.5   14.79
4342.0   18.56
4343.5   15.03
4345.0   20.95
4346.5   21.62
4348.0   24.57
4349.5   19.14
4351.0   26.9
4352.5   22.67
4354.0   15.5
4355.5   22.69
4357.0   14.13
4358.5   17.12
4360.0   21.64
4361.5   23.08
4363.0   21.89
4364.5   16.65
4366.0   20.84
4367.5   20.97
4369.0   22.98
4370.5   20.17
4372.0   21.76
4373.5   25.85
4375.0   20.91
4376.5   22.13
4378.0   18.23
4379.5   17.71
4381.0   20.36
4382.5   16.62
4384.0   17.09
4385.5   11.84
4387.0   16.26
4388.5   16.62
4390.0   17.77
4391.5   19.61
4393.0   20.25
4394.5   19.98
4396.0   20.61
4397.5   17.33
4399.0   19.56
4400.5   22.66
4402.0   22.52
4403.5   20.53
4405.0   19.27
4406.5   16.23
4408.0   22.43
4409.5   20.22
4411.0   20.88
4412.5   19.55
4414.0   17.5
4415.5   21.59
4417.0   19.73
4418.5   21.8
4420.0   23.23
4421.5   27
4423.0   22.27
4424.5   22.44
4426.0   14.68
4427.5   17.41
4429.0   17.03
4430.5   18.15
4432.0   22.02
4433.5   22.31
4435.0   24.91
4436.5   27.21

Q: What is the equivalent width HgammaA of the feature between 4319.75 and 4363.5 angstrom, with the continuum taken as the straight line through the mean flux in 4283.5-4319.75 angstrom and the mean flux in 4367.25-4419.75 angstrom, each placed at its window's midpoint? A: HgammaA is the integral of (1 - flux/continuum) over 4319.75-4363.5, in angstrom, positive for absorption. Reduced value -4.6 angstrom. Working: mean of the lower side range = 16.8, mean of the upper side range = 19.7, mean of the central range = 20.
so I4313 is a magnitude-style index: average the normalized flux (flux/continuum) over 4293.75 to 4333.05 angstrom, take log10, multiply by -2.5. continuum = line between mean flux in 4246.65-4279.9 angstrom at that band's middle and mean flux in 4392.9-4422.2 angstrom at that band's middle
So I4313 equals 0.08 mag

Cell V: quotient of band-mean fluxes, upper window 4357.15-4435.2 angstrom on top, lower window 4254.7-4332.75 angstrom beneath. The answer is 1.13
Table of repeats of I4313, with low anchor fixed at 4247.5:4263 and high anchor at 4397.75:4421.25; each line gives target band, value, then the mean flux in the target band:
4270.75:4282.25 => 0.15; 16.6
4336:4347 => 0.05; 18.8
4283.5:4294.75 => 0.07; 17.9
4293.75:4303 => 0.26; 15.1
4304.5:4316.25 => 0.22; 15.9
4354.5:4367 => 0.02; 19.7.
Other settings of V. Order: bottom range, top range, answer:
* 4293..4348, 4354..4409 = 1.09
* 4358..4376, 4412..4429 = 0.97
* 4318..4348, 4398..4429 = 1.04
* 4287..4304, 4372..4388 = 1.16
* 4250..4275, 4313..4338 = 1.10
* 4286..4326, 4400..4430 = 1.21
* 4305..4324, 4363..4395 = 1.11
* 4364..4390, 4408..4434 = 1.07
